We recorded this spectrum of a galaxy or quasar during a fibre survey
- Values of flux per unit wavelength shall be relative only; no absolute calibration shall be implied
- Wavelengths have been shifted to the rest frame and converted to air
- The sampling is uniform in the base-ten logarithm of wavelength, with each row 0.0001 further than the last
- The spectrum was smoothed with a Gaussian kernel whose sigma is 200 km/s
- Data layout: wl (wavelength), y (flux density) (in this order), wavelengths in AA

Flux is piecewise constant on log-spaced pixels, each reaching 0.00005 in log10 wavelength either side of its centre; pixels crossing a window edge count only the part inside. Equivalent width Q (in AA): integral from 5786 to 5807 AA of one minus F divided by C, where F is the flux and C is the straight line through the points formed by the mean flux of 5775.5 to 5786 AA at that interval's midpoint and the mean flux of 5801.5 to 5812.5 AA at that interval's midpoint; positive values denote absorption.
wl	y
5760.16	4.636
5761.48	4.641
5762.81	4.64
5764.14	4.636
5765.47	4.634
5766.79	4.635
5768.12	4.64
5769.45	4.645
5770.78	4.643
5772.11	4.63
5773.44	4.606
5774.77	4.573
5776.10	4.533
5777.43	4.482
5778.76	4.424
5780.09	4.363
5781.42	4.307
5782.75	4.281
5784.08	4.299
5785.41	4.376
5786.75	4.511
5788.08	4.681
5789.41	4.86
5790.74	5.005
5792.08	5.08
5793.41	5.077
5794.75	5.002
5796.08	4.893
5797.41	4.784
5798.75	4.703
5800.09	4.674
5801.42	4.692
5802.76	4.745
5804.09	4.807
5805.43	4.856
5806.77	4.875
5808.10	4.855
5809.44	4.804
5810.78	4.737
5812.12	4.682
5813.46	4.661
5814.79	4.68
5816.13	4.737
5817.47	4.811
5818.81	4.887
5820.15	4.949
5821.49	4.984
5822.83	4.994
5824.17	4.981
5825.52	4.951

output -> -0.9 AA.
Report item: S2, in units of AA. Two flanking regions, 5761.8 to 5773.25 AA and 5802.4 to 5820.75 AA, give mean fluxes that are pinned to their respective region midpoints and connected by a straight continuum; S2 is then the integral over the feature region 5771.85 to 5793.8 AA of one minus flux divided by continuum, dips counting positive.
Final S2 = 0.5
